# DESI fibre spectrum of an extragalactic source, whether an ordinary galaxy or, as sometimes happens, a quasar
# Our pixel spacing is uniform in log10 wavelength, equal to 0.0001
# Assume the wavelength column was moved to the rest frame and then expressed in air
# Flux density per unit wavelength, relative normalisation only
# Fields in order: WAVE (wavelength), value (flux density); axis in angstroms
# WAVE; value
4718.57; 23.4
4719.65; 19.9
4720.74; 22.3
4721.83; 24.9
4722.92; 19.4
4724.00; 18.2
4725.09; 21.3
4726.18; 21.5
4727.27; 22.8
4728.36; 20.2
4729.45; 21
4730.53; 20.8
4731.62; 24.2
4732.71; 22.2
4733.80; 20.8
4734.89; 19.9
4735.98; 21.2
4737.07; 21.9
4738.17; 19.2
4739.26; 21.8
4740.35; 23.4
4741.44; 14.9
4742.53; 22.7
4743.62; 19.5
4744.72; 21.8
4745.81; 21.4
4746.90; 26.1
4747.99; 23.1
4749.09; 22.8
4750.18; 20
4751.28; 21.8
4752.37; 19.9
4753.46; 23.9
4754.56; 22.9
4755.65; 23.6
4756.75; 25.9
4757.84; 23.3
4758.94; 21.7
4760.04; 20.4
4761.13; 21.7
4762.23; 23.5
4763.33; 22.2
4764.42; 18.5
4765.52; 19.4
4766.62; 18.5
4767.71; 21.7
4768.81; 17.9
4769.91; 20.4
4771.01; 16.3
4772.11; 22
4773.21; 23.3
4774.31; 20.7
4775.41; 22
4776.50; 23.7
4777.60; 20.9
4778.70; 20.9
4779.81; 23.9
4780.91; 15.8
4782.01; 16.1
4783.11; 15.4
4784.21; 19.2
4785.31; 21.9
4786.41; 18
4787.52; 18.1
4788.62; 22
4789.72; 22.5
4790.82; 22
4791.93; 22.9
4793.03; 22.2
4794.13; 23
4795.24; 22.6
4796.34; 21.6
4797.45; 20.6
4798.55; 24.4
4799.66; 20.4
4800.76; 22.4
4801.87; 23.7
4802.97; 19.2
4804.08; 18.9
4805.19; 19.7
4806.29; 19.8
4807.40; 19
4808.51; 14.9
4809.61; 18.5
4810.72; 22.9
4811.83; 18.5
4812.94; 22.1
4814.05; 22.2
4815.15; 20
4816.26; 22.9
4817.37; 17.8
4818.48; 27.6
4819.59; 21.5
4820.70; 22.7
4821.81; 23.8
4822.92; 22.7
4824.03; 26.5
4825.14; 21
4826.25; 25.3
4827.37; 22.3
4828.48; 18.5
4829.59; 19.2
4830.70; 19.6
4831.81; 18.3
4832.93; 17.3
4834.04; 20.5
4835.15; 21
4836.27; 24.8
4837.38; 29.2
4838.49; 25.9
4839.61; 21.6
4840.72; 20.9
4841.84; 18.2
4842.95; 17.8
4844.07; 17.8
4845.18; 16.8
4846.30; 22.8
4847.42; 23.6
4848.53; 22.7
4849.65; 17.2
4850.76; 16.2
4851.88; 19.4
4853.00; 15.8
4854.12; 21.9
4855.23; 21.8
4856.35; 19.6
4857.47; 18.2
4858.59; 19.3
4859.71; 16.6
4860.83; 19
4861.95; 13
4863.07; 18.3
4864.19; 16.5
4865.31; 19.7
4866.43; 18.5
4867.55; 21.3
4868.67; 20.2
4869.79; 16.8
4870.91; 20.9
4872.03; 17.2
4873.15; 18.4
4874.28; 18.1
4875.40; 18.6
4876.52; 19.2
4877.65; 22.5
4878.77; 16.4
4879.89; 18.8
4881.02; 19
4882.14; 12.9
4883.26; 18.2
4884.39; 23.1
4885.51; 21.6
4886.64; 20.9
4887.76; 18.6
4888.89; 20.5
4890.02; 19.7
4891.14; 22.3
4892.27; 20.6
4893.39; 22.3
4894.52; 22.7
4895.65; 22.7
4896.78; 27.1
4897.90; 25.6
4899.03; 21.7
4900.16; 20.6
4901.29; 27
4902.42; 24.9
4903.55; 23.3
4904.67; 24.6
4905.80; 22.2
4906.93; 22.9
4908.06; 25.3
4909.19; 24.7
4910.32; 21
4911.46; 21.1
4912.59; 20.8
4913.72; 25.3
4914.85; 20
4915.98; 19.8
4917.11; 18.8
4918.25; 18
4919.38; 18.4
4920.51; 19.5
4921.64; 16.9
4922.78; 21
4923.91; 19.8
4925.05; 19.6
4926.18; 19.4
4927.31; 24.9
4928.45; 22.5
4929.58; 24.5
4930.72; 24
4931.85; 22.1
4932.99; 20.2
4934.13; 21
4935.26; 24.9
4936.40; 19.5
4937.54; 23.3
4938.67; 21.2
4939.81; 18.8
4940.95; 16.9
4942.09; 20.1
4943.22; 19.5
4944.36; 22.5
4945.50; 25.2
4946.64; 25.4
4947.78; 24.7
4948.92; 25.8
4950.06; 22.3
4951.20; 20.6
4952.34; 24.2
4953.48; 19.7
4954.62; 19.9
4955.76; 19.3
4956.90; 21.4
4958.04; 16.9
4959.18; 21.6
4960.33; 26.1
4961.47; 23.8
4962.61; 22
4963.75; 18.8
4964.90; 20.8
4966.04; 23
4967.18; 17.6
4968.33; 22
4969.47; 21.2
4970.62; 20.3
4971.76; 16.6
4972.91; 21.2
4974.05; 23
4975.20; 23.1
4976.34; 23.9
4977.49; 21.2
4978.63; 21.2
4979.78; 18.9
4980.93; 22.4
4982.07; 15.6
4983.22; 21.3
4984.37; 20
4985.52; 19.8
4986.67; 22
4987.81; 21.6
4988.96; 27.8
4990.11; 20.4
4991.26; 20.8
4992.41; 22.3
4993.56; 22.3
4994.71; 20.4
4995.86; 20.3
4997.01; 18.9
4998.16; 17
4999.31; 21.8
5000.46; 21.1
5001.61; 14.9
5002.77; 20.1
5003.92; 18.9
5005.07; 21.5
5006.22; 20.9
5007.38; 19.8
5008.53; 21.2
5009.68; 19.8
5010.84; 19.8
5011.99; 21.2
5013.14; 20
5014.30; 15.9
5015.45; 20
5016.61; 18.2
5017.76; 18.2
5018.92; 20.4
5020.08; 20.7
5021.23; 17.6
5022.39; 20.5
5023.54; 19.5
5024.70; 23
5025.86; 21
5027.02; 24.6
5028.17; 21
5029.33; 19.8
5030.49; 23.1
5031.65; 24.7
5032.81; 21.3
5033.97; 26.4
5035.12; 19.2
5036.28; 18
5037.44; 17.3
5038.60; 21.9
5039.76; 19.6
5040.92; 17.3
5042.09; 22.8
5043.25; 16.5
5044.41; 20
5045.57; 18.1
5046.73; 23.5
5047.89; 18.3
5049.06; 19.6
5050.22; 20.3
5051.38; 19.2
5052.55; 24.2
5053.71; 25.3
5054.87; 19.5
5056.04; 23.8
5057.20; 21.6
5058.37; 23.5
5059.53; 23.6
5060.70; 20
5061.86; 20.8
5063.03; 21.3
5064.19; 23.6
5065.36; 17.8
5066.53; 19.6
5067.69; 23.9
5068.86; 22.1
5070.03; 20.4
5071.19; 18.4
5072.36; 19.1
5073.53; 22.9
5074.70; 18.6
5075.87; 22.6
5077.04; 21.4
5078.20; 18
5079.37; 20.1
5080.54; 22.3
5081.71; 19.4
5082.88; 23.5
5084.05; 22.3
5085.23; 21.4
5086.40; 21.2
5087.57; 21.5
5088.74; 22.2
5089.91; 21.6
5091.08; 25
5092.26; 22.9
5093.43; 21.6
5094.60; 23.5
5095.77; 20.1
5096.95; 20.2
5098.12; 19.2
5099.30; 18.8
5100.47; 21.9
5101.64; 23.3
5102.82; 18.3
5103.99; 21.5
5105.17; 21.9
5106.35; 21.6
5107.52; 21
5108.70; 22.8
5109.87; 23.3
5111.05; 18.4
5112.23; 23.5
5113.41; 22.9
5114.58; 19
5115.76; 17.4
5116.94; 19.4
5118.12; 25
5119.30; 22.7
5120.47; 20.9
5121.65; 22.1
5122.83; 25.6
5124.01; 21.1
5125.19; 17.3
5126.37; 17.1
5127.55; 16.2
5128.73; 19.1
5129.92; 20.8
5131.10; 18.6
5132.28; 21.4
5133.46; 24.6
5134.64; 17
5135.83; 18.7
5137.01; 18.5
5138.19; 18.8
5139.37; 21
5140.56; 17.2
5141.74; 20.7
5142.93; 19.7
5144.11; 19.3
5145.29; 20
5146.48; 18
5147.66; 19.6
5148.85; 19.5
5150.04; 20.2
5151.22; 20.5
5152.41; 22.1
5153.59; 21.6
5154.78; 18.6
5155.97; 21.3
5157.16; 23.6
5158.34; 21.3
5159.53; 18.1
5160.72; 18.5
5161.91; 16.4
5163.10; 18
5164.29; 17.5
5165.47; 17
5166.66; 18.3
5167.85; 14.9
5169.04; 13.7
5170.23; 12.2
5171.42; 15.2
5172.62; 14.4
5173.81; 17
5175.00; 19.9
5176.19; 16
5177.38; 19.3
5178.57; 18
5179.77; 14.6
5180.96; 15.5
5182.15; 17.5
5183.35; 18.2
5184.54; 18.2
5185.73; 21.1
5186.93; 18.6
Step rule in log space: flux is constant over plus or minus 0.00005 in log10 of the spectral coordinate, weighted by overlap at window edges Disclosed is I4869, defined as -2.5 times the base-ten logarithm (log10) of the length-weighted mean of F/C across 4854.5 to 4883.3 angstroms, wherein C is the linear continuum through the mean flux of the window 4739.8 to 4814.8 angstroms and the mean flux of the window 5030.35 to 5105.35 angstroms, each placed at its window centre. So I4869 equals 0.14 mag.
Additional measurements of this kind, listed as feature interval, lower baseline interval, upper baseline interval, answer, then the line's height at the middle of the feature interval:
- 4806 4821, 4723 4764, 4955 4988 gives 0.04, 21.4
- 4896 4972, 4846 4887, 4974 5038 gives -0.10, 19.8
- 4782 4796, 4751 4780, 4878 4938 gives 0.04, 21.5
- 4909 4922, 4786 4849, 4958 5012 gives 0.04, 21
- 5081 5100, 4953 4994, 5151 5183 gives -0.13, 19.1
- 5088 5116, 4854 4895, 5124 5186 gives -0.15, 18.6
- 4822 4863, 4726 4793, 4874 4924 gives 0.04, 21.1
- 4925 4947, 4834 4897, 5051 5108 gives -0.07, 20.4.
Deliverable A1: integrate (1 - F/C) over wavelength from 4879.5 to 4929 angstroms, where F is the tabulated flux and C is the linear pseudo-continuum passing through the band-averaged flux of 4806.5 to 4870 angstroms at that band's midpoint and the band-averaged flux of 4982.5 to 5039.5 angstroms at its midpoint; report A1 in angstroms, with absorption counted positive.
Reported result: -2.35 angstroms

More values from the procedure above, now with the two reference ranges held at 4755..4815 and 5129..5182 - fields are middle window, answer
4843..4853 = 0.56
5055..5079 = -2.53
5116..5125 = -1.54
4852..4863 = 1.06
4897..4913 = -2.63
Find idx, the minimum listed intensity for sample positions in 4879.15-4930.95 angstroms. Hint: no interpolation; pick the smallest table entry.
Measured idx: 12.9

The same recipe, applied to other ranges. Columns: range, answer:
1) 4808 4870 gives 13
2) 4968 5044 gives 14.9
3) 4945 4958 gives 19.3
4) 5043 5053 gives 16.5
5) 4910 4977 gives 16.6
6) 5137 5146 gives 17.2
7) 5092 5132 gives 16.2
